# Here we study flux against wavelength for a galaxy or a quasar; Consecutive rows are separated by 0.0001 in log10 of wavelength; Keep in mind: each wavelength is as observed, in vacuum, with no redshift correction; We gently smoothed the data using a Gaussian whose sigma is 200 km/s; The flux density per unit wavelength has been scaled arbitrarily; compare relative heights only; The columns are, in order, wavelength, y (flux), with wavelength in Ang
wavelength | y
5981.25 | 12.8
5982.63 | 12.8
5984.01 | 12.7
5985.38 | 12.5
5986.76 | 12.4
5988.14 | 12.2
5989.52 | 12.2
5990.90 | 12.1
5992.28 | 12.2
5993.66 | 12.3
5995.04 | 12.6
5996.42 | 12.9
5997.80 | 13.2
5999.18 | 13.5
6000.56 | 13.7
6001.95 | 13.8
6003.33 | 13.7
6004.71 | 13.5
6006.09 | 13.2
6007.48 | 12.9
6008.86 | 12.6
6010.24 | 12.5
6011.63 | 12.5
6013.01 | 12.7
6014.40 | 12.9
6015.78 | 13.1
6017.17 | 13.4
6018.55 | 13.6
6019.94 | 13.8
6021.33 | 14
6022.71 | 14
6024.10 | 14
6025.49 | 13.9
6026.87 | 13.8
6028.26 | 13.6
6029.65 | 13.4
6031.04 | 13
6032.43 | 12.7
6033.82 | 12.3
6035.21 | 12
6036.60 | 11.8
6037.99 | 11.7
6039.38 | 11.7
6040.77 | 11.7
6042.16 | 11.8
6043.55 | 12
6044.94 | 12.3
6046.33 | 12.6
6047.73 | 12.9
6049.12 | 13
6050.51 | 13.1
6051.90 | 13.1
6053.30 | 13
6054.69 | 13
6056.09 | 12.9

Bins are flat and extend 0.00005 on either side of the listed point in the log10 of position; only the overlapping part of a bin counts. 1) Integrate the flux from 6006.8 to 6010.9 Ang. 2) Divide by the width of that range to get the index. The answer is 12.7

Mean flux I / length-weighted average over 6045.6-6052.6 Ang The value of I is 12.9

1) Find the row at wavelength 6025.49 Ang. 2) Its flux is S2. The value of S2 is 13.9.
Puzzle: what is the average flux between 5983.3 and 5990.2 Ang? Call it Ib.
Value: 12.4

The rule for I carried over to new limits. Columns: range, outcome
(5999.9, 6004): 13.7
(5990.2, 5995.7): 12.3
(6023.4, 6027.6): 13.9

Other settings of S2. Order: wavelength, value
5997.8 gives 13.2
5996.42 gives 12.9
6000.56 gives 13.7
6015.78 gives 13.1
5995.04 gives 12.6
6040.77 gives 11.7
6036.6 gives 11.8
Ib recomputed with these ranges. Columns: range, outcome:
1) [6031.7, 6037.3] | 12.2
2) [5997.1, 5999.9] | 13.4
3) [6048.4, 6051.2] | 13.1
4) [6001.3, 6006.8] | 13.5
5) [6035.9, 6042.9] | 11.7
